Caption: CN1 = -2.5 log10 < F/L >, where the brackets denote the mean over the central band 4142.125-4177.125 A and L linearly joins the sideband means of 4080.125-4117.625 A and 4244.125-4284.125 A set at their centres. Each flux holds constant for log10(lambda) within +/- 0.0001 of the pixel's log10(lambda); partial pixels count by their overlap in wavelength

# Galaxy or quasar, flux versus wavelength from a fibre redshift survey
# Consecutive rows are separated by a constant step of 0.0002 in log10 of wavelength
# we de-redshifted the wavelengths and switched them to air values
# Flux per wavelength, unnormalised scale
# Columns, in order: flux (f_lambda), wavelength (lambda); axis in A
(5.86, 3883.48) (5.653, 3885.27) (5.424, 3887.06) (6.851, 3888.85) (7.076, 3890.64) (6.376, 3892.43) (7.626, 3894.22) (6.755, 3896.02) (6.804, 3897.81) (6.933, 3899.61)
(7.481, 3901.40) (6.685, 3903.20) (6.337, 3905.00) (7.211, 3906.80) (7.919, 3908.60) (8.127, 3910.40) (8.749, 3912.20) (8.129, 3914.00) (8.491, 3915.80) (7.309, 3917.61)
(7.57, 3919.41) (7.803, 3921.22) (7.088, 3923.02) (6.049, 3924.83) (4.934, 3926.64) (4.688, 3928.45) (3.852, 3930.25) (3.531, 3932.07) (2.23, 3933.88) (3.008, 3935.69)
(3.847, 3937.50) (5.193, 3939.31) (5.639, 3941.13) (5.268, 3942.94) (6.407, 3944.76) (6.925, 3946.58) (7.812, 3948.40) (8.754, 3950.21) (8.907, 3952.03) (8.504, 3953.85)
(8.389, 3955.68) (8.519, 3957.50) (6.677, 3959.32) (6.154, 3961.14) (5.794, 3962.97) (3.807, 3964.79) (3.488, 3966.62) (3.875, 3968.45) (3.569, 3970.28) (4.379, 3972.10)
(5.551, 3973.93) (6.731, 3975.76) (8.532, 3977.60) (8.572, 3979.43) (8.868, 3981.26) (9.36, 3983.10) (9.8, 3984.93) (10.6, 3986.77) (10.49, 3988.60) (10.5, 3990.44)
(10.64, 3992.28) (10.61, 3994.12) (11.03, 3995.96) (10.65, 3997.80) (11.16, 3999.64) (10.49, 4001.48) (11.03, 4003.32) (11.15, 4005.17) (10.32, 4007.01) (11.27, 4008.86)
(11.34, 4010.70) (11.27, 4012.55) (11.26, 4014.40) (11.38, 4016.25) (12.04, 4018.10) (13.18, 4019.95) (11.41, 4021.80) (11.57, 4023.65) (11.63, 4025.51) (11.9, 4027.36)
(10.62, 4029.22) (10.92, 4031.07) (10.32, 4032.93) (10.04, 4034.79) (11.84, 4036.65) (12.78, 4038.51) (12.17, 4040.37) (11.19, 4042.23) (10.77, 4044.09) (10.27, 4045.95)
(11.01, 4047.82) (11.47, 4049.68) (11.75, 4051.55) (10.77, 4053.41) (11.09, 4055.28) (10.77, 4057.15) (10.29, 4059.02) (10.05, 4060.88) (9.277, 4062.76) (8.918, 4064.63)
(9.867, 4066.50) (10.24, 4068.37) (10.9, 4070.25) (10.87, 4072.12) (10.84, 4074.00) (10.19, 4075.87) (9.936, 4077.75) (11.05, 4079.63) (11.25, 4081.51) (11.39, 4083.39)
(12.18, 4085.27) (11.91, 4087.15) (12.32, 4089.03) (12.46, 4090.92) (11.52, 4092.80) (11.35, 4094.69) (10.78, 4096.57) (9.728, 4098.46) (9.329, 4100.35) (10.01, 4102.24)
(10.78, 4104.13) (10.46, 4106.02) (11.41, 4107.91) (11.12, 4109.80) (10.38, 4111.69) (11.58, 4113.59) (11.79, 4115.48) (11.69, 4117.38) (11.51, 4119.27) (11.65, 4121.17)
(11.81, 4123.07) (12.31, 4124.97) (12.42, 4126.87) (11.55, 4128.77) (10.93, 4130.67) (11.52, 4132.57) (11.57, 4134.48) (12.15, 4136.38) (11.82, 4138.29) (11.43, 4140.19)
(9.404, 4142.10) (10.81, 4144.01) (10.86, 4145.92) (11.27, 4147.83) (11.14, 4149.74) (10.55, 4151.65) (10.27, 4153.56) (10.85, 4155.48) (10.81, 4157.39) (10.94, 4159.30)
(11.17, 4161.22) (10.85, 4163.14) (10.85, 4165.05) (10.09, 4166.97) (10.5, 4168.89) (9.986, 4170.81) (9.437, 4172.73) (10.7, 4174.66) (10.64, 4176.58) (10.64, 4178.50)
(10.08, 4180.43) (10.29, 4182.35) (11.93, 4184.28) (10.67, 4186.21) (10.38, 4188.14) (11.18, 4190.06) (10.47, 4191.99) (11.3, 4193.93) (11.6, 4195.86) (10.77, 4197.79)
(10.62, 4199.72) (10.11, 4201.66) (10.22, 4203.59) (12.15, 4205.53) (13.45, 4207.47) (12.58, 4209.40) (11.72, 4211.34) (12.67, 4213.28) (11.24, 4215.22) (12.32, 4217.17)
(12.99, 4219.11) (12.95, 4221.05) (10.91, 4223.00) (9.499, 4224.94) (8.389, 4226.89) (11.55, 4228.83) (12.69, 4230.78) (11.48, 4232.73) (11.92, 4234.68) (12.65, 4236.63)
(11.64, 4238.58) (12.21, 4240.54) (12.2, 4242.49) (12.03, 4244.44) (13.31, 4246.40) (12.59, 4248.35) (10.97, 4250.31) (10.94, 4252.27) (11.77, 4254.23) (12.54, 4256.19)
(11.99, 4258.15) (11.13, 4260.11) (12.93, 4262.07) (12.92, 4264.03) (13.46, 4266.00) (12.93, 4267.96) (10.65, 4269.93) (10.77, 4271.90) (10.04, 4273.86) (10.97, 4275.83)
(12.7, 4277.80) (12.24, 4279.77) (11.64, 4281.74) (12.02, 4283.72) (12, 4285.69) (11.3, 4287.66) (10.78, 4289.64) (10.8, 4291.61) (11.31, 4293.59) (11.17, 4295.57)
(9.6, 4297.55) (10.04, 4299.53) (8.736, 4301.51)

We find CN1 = 0.081 mag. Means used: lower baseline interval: 11.2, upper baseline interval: 11.9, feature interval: 10.6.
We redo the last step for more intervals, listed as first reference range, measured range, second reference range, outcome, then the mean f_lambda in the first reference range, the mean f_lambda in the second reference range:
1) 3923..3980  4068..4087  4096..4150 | -0.128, 5.8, 11.1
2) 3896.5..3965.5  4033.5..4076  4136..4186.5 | -0.222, 6.52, 10.7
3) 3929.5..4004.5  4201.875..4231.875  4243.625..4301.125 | -0.080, 7.33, 11.6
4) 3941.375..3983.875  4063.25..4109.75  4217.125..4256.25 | -0.201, 6.71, 11.8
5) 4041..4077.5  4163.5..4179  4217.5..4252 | 0.096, 10.6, 11.8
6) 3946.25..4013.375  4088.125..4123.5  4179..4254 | -0.104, 8.55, 11.5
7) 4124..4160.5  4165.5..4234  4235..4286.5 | 0.046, 11.2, 12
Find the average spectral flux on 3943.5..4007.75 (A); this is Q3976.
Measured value 8.21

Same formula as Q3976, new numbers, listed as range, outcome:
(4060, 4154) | 11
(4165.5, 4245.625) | 11.2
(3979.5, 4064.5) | 10.9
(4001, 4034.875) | 11.3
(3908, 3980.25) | 6.26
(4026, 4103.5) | 10.9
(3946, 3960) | 8.11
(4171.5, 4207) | 10.8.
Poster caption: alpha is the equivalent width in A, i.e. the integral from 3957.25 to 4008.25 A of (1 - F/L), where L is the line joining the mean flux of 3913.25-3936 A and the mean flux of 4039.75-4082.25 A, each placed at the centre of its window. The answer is -2.3 A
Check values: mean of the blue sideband 5.8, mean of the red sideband 10.6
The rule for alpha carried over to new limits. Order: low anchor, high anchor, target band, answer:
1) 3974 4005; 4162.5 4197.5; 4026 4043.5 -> -2.2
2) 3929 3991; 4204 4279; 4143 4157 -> -0.9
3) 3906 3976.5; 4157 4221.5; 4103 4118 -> -2.5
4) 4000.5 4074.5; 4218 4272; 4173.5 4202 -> 2.1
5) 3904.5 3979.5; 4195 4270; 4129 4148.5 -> -2.3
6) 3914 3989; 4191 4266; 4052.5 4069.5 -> -3.1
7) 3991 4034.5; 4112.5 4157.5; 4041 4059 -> 0.3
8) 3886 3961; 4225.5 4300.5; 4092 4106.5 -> -2.0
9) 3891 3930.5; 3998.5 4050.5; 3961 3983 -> 8.1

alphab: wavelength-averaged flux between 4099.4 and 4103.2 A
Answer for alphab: 9.66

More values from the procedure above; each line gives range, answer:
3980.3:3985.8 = 9.34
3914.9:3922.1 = 7.79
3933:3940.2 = 3.58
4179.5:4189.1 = 10.7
